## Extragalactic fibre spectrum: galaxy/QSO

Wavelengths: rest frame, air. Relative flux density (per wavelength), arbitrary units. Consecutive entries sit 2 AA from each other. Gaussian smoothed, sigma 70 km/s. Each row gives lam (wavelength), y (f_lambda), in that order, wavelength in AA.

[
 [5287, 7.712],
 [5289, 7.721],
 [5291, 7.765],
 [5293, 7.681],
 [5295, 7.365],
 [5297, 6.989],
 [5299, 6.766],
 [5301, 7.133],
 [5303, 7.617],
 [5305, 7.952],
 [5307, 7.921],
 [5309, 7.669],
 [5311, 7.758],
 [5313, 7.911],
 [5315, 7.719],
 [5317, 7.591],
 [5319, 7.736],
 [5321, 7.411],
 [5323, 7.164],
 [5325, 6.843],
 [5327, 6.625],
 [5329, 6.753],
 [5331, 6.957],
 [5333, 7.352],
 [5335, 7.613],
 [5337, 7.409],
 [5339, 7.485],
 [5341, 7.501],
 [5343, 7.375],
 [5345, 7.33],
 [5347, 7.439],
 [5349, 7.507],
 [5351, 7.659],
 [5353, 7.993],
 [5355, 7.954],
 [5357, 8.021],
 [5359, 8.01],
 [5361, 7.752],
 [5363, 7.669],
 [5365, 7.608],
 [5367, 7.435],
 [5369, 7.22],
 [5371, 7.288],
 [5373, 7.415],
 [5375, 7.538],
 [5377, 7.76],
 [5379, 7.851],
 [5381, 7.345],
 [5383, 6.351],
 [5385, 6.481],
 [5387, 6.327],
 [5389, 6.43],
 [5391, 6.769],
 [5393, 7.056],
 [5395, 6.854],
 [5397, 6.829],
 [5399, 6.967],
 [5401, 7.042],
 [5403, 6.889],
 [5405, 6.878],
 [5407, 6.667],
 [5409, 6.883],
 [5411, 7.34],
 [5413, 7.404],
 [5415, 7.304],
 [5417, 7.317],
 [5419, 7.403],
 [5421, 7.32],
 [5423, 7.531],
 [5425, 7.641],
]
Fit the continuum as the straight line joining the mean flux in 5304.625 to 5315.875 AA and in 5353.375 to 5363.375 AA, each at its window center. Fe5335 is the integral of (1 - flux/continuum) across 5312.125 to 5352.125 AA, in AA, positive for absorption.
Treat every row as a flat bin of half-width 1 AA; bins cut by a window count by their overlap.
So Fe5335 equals 2.5 AA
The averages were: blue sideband 7.82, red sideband 7.9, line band 7.37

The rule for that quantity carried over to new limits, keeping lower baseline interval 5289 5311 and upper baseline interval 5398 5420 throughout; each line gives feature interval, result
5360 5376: -0.5 AA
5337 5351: -0.2 AA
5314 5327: 0.1 AA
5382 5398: 1.2 AA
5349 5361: -0.9 AA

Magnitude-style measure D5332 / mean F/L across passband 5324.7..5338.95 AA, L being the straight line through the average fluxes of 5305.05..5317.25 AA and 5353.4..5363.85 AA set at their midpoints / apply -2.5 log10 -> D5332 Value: 0.10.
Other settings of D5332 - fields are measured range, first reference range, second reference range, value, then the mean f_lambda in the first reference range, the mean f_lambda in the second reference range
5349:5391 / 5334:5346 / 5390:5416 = -0.023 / 7.45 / 6.99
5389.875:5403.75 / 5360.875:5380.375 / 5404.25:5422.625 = 0.063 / 7.54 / 7.18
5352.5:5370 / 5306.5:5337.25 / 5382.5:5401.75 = -0.106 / 7.39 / 6.72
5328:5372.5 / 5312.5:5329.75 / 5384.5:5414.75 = -0.056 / 7.3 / 6.87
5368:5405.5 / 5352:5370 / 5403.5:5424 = 0.069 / 7.74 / 7.2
